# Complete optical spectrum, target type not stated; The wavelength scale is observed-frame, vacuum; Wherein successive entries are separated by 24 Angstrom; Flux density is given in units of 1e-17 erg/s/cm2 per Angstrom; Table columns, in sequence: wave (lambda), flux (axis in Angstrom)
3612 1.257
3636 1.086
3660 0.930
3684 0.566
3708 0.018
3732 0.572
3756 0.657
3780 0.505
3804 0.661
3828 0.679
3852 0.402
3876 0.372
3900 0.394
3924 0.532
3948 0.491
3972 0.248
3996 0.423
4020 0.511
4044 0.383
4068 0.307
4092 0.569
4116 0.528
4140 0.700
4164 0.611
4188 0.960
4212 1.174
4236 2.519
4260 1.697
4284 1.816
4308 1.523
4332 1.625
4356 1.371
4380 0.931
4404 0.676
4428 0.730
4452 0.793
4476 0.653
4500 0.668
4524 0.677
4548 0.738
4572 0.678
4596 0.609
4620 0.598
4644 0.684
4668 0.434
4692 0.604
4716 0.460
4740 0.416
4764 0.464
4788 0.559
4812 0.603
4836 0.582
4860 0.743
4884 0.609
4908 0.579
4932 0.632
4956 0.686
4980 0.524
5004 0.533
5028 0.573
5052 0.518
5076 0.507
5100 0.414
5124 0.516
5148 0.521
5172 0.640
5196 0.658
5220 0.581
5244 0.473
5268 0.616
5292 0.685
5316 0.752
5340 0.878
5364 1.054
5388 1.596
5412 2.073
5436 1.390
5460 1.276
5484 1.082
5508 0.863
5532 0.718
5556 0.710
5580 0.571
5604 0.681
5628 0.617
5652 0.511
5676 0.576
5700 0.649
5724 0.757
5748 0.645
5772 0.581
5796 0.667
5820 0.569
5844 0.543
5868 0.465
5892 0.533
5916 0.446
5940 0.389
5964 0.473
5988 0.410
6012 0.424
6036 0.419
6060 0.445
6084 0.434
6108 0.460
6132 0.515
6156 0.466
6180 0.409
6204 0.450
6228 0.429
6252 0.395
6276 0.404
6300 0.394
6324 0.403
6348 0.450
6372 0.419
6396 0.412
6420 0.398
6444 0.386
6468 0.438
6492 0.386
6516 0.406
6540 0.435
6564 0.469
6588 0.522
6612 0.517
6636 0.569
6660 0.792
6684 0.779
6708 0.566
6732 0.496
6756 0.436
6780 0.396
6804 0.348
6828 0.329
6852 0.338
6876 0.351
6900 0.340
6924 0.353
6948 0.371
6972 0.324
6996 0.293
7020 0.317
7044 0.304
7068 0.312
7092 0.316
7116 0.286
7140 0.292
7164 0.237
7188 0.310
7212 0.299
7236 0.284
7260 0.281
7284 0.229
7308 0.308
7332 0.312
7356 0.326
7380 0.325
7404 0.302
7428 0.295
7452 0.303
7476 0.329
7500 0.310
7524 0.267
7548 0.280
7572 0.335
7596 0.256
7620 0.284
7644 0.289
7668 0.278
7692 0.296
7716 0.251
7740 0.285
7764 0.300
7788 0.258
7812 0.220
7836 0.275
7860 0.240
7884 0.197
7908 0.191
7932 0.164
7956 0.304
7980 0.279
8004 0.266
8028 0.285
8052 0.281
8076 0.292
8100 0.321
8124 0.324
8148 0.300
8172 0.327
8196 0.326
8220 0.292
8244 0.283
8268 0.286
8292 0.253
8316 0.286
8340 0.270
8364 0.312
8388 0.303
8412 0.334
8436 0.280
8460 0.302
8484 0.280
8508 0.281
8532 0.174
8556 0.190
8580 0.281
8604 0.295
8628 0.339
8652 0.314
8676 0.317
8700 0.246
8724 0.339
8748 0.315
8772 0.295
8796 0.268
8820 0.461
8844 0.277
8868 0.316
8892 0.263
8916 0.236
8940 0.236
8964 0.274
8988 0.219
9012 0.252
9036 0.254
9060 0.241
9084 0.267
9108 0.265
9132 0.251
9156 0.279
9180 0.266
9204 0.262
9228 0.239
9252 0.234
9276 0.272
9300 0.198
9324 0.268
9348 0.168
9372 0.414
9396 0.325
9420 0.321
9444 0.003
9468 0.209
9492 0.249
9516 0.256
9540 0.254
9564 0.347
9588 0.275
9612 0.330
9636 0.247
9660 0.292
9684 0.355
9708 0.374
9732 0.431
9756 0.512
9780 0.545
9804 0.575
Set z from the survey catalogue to 2.49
